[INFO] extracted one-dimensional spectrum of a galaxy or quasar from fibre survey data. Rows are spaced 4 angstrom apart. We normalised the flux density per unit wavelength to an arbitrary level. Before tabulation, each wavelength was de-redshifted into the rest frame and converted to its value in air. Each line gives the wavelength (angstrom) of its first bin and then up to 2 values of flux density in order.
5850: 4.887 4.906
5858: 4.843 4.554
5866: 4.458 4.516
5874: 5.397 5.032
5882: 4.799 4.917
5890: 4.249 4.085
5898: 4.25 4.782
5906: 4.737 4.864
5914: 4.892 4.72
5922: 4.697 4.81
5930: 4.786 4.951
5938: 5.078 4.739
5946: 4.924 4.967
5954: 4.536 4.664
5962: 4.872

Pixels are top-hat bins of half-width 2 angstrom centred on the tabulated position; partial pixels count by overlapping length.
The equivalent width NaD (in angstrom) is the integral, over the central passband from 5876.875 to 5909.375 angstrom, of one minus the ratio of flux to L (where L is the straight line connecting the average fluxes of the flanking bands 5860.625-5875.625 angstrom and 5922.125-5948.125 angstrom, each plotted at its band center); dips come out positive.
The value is 1.2 angstrom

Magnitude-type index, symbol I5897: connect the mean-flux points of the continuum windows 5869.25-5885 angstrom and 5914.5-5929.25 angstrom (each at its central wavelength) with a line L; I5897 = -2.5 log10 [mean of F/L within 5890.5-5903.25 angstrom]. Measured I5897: 0.128 mag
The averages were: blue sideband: 4.97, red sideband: 4.76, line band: 4.33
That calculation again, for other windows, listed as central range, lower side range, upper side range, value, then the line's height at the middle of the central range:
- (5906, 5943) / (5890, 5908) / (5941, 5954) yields -0.04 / 4.65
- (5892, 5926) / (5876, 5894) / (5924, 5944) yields 0.03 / 4.77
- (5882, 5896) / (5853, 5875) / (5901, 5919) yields 0.07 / 4.78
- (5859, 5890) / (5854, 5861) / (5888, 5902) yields -0.05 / 4.57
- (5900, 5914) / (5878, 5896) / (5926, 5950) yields -0.03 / 4.7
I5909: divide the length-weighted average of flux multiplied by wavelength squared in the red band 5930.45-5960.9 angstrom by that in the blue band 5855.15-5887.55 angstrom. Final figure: 1.0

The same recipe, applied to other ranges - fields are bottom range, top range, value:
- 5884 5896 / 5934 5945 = 1.13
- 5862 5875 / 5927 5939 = 1.07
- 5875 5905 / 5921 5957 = 1.06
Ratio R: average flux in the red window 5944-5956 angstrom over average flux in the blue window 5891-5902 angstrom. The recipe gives 1.12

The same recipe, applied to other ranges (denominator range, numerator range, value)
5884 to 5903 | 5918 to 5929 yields 1.07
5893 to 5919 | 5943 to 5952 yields 1.06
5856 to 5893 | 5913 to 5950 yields 1.02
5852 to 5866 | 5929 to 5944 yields 1.04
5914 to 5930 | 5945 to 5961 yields 1.00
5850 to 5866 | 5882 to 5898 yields 0.94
